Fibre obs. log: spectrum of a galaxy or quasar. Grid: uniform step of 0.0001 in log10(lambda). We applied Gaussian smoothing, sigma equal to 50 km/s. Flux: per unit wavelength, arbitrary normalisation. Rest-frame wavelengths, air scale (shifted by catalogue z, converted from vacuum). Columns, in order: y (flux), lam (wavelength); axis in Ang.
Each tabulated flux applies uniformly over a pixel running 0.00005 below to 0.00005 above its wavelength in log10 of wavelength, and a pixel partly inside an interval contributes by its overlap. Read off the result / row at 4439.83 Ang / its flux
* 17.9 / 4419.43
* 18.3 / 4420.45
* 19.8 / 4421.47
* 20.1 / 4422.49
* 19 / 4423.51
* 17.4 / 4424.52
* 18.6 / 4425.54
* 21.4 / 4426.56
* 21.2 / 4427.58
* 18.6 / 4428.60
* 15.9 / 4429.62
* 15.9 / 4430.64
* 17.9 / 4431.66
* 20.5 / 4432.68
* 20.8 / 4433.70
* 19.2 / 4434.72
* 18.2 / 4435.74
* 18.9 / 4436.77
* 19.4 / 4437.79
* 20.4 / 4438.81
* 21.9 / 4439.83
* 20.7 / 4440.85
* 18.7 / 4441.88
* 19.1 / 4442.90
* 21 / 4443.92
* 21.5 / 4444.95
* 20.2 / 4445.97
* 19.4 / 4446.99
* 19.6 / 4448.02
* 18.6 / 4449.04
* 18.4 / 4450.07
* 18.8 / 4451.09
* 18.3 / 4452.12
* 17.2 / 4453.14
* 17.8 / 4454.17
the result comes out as 21.9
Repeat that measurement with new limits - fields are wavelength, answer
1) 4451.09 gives 18.8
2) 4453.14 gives 17.2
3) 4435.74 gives 18.2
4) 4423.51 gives 19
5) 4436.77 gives 18.9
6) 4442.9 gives 19.1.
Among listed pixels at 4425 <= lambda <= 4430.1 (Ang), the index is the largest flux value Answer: 21.4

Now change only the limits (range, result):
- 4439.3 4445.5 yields 21.9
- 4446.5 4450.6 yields 19.6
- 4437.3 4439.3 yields 20.4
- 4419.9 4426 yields 20.1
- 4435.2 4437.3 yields 18.9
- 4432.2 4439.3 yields 20.8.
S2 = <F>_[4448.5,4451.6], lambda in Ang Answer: 18.6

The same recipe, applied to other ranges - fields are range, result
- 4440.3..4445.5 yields 20.2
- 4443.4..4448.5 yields 20.3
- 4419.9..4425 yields 18.9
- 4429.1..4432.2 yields 16.6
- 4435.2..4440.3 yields 19.7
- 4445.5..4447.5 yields 19.8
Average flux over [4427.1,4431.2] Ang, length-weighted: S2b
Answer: 17.9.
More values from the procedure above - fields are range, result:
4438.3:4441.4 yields 21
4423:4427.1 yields 19.1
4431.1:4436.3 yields 19.3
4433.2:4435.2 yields 20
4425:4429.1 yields 19.9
